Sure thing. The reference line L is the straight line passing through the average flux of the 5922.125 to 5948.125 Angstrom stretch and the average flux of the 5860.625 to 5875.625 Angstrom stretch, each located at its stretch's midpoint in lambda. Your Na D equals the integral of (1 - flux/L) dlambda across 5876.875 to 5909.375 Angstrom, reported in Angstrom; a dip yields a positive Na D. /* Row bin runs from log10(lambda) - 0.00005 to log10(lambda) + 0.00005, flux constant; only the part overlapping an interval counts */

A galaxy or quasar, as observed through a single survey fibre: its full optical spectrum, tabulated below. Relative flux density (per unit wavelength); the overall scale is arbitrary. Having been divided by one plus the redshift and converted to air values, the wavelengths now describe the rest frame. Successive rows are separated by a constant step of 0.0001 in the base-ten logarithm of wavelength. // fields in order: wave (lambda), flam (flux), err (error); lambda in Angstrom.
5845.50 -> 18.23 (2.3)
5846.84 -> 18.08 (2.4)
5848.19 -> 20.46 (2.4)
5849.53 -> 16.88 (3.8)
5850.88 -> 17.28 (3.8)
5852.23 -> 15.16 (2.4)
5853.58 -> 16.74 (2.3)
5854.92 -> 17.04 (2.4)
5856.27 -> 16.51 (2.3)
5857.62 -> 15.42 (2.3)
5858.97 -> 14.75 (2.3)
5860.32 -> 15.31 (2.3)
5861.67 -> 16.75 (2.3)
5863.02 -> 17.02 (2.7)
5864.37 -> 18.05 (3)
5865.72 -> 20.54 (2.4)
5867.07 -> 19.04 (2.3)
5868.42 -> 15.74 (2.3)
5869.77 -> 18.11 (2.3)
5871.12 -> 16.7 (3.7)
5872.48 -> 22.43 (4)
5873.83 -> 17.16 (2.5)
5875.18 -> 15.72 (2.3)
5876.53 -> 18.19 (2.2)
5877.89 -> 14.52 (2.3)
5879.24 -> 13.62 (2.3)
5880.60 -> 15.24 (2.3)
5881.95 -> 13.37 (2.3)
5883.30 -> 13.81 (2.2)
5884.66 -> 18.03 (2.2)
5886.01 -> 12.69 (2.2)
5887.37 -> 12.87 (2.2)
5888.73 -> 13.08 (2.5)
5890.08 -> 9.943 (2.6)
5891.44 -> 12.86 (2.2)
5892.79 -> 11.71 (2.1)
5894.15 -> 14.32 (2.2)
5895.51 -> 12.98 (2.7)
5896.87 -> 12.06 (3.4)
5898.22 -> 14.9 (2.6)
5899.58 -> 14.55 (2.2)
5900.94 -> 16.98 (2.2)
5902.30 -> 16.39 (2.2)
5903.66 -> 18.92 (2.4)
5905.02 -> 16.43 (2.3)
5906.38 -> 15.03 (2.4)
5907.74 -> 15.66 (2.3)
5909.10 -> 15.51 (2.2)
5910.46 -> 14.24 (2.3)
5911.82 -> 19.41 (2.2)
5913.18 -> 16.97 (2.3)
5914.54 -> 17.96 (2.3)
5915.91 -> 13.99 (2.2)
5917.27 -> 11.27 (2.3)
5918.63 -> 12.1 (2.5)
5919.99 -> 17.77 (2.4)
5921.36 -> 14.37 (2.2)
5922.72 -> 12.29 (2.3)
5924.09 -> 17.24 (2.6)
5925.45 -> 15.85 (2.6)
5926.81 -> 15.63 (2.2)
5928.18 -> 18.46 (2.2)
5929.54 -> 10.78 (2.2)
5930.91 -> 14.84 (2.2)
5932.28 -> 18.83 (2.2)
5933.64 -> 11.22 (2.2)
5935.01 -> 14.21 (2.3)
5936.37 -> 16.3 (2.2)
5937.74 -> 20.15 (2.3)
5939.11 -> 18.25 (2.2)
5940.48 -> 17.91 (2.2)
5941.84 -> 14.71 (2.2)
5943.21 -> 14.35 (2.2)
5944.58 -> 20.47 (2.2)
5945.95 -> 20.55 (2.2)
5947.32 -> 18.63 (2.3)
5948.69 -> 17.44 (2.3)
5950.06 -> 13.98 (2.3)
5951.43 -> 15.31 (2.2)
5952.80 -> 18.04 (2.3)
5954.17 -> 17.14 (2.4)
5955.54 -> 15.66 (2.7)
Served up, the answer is 5.44 Angstrom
